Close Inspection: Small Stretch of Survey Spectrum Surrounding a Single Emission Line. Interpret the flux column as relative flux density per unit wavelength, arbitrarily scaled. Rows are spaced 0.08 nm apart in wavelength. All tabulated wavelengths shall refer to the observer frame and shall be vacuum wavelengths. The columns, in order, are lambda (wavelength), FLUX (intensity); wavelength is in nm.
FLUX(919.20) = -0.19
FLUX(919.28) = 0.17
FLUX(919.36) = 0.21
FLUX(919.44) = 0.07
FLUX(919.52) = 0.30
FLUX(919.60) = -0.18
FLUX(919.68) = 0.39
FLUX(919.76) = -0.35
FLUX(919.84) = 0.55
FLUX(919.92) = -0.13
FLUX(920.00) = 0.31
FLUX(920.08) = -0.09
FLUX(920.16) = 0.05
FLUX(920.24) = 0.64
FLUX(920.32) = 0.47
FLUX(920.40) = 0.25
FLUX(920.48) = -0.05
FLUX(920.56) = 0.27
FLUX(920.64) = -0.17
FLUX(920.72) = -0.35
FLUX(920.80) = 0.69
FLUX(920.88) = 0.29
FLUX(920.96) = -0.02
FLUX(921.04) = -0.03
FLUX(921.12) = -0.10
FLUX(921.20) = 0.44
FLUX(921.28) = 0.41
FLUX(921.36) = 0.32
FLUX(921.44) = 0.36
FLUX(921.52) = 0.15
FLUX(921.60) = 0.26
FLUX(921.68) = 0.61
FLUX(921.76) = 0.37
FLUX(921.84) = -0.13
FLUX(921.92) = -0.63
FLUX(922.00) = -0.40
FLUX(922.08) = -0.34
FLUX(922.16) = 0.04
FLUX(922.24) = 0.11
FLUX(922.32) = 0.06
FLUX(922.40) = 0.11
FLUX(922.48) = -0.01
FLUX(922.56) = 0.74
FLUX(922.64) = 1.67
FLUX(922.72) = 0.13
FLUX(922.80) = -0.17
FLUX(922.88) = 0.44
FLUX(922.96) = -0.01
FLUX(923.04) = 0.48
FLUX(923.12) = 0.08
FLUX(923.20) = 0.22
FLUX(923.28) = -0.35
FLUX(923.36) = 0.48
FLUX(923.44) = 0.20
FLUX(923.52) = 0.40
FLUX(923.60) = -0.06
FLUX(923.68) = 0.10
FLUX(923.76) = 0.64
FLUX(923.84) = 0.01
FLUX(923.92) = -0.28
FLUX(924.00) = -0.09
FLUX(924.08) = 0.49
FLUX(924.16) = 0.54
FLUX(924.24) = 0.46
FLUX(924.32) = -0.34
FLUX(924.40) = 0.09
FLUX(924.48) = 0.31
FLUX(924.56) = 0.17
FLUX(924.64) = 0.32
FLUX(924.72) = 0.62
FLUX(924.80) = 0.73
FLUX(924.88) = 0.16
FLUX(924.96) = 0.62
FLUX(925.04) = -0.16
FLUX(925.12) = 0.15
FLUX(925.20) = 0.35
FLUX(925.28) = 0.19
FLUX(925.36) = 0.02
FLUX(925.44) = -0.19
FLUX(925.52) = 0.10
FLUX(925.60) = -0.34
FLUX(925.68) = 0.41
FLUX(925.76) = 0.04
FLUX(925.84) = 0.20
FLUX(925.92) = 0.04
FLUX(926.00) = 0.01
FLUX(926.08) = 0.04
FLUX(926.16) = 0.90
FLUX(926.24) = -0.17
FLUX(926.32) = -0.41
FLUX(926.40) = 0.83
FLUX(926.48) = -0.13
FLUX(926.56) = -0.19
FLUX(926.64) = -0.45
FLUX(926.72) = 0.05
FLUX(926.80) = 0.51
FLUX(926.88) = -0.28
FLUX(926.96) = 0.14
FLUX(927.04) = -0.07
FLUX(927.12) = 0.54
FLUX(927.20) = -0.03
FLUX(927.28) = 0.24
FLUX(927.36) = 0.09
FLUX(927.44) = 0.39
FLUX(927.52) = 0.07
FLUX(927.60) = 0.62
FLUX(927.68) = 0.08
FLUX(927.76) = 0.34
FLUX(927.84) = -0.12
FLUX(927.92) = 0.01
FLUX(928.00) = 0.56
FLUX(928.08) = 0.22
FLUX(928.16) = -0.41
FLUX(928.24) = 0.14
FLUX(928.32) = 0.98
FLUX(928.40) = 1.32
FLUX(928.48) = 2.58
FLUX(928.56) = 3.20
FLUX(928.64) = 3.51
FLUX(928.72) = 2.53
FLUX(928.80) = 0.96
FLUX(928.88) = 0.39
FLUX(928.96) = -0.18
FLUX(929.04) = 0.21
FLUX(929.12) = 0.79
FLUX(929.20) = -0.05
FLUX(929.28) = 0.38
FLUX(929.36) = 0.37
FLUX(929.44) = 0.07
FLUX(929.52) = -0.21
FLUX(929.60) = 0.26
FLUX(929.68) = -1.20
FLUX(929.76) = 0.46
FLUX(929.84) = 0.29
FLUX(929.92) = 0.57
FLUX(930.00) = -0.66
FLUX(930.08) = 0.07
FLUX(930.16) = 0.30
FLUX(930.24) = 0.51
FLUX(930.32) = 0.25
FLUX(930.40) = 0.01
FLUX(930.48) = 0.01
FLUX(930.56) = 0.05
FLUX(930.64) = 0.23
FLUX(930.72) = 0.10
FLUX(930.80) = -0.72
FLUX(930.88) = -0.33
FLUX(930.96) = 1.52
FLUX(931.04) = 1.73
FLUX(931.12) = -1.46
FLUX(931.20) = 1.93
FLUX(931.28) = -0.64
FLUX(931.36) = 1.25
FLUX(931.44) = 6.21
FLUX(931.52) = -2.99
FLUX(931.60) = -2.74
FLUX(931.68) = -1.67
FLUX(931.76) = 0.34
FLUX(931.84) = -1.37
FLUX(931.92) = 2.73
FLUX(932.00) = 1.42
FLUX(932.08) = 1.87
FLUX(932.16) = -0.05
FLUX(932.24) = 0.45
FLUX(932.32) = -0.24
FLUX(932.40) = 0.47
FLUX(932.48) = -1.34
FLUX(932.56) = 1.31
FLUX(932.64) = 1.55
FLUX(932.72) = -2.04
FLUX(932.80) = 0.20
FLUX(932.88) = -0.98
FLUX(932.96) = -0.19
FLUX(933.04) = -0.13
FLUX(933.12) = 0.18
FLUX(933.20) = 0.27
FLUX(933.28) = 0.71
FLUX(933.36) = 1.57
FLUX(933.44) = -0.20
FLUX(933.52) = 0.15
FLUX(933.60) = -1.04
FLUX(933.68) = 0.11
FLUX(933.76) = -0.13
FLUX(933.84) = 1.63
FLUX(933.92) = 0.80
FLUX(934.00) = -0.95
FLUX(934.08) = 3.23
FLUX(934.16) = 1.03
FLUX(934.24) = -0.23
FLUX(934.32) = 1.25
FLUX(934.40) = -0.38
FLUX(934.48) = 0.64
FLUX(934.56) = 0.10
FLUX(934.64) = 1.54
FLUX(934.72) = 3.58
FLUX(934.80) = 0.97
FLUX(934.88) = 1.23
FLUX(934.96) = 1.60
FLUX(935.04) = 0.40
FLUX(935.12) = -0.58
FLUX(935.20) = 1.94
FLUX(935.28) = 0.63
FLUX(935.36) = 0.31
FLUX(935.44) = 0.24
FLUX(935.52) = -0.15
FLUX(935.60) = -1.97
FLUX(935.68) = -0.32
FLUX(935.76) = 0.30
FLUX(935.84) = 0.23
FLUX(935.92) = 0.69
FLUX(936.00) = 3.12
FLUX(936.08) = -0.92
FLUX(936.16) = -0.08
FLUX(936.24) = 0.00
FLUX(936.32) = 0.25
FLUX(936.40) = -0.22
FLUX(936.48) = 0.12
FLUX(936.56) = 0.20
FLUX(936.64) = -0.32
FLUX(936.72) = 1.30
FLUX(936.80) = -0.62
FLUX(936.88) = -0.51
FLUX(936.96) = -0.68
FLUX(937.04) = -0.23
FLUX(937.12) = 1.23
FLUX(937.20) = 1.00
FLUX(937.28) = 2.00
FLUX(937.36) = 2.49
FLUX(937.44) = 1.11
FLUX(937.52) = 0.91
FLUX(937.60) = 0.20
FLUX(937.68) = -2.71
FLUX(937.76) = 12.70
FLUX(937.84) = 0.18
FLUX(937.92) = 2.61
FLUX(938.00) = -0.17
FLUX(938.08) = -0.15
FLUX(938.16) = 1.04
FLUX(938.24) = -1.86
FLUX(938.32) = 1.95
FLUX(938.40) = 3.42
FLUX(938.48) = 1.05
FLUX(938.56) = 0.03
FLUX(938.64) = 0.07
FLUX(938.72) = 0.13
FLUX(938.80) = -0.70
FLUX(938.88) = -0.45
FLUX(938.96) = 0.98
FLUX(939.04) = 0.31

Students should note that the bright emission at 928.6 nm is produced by H-beta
